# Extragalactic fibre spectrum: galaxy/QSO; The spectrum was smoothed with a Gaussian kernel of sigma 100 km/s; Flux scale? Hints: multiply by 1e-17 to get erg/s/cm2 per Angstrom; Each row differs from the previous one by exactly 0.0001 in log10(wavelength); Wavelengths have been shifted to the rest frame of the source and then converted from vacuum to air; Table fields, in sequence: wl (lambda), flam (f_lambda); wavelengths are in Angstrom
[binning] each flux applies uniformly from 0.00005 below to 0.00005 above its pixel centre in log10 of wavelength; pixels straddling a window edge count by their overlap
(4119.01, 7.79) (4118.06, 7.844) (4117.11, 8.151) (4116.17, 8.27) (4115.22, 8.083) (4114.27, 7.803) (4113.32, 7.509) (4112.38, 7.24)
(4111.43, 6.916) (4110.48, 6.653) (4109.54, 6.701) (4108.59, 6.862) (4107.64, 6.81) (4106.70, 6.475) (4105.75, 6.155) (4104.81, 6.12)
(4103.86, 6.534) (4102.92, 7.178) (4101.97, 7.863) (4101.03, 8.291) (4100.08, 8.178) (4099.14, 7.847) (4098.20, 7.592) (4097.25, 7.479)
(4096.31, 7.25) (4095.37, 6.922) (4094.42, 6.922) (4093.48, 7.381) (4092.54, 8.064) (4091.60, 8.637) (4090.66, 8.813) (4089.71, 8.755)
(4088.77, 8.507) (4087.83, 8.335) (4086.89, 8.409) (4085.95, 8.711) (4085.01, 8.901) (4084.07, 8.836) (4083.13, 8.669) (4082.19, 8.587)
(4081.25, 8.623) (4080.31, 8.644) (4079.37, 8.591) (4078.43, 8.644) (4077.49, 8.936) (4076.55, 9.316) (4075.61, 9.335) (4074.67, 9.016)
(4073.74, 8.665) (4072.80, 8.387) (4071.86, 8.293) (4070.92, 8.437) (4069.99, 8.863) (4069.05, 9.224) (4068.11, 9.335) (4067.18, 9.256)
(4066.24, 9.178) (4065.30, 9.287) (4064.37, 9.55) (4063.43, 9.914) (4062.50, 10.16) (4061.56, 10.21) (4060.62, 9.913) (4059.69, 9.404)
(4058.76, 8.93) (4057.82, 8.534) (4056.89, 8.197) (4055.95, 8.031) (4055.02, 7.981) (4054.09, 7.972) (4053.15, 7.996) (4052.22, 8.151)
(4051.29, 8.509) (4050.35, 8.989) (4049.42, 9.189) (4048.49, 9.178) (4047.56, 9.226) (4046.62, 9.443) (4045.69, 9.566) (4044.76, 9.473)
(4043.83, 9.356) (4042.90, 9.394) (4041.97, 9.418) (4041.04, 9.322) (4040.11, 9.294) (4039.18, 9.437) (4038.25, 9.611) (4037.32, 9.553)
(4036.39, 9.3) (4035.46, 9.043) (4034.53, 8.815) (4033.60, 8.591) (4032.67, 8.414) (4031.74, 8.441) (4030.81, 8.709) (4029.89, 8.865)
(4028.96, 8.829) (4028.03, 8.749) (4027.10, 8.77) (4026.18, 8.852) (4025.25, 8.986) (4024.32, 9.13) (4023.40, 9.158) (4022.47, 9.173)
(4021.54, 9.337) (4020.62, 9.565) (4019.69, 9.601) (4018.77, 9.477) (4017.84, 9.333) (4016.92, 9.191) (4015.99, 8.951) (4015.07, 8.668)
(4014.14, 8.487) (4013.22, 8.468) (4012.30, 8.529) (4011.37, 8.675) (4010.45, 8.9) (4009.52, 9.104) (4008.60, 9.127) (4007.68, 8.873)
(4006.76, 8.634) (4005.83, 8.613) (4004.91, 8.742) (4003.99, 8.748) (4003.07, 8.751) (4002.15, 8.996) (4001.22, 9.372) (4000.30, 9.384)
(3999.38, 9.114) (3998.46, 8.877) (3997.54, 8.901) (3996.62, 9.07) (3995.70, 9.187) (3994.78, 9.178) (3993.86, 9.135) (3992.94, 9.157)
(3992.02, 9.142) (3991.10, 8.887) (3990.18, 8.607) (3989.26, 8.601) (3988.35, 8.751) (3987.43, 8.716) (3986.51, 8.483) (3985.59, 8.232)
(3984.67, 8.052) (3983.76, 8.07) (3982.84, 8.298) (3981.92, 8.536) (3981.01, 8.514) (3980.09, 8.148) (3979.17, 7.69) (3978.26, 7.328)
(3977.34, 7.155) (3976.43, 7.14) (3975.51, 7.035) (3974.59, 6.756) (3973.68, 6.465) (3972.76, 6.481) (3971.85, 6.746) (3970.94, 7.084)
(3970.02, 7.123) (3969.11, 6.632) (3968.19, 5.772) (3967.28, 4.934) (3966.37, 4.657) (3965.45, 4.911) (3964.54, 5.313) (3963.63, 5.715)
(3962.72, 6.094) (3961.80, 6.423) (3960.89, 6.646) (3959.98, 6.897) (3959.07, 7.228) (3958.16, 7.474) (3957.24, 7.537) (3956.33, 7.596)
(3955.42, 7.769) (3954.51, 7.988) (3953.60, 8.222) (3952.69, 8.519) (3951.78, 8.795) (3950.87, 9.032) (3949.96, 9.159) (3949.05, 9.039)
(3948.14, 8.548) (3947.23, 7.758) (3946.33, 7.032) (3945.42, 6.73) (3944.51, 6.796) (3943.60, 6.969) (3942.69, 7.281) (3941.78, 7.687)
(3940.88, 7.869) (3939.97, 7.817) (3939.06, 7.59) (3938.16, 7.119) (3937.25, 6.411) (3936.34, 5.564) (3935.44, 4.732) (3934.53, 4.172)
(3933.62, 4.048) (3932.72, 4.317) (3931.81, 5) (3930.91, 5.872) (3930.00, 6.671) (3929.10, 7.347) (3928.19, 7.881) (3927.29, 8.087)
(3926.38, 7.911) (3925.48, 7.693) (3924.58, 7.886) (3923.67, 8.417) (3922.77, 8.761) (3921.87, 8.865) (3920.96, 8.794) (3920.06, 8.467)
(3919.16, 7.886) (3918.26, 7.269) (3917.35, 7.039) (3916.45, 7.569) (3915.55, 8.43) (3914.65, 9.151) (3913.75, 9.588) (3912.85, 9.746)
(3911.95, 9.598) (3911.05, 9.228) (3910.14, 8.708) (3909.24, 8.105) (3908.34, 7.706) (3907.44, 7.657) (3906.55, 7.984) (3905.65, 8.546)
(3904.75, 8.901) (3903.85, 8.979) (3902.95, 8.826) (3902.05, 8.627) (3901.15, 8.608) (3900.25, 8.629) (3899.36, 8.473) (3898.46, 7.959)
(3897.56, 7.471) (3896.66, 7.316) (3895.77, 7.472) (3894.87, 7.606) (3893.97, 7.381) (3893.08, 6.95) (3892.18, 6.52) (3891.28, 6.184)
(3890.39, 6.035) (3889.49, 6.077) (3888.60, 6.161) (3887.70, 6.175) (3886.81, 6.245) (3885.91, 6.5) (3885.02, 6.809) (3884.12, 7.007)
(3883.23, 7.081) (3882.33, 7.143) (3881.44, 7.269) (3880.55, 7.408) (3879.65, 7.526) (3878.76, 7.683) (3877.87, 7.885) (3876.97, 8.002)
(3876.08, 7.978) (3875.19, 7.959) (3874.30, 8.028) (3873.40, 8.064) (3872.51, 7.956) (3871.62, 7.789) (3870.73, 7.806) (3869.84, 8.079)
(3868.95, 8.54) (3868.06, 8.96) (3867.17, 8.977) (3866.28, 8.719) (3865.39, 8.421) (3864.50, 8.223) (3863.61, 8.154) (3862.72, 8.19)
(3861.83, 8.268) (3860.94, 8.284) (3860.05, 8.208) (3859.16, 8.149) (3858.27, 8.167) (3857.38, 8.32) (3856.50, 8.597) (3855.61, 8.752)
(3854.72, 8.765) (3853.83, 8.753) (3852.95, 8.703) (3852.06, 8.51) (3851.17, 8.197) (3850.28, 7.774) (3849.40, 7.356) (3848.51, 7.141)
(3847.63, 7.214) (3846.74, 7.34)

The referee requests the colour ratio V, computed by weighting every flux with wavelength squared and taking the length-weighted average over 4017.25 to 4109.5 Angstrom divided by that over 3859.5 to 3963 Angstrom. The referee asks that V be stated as 1.22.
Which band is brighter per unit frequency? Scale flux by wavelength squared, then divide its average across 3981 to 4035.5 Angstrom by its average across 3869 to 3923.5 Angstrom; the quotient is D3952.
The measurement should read 1.2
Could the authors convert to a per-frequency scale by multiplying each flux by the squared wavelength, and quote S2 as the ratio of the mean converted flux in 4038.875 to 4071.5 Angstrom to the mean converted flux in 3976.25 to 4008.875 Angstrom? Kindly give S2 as 1.09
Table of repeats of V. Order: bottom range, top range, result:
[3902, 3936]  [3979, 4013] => 1.18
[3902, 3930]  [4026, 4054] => 1.15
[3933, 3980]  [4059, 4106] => 1.30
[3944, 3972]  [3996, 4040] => 1.30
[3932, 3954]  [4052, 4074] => 1.33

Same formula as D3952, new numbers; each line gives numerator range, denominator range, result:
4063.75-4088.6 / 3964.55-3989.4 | 1.29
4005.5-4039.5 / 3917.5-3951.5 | 1.29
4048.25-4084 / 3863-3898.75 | 1.30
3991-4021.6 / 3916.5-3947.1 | 1.33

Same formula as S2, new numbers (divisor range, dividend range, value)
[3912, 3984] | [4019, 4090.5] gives 1.30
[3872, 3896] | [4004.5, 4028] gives 1.34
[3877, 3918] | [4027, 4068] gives 1.26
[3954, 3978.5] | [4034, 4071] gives 1.44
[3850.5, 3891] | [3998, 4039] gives 1.24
